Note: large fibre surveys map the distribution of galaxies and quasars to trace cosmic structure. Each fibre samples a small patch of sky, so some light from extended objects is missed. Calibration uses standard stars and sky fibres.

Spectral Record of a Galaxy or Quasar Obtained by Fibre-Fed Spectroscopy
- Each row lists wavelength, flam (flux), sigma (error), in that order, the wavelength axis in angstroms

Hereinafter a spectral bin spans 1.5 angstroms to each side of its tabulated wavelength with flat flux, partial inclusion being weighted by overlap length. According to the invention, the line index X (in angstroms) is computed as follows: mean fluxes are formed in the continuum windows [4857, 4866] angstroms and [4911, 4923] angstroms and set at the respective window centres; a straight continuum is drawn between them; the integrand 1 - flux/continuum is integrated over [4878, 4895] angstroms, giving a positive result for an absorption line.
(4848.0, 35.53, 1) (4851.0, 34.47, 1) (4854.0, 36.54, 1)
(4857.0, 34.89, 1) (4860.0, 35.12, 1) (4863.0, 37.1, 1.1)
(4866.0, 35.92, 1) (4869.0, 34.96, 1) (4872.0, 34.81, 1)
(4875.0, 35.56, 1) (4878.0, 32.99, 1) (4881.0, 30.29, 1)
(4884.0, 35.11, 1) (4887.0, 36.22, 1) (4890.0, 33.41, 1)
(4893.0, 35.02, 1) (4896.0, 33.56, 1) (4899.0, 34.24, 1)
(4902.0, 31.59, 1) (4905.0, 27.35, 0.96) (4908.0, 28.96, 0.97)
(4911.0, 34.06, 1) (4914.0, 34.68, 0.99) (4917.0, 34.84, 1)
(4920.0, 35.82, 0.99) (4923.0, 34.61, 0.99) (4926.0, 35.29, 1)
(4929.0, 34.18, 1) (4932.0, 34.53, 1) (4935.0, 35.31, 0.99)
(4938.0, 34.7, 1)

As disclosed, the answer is 0.7 angstroms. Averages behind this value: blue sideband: 35.9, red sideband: 34.9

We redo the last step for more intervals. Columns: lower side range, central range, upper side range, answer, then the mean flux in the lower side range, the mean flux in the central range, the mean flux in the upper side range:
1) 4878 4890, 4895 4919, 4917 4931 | 1.4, 33.7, 32.5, 34.9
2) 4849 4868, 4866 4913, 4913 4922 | 2.7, 35.7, 33.3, 35.1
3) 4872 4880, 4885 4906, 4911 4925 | 0.8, 34.1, 33.2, 34.9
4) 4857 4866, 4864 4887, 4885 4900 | 0.5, 35.9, 34.4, 34.5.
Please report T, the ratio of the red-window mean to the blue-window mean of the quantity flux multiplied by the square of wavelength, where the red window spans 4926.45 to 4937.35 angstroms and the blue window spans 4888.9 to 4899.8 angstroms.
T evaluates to 1.0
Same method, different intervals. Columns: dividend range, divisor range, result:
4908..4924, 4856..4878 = 0.99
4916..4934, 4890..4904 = 1.06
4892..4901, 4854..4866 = 0.97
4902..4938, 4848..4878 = 0.97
